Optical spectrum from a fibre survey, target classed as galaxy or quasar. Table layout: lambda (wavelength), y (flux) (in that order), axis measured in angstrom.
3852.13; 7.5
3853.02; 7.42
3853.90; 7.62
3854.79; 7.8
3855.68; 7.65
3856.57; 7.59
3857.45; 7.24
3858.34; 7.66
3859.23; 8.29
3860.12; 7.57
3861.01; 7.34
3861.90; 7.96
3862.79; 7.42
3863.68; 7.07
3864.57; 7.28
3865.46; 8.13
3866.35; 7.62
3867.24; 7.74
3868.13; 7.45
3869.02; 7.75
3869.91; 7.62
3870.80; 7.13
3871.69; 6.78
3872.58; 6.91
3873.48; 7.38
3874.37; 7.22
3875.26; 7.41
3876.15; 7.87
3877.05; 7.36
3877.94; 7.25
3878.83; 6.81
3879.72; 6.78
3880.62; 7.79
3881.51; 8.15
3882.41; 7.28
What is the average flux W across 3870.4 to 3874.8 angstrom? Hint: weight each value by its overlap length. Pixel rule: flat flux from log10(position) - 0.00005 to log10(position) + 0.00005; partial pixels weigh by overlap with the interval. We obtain 7.08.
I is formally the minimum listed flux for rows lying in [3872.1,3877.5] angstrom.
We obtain 6.91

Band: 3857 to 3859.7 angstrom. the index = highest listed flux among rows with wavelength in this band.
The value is 8.29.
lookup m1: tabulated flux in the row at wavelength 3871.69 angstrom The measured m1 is 6.78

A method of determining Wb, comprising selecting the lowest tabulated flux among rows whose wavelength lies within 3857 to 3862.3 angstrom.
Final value 7.24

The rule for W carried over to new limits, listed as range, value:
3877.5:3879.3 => 7.05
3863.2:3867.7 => 7.57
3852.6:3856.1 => 7.63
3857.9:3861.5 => 7.71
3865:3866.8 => 7.87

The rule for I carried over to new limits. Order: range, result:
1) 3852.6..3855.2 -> 7.42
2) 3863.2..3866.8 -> 7.07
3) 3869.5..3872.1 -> 6.78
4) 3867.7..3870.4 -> 7.45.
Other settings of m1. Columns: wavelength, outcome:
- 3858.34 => 7.66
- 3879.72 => 6.78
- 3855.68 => 7.65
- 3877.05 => 7.36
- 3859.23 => 8.29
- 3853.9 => 7.62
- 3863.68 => 7.07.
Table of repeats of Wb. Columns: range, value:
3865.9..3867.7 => 7.62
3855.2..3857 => 7.59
